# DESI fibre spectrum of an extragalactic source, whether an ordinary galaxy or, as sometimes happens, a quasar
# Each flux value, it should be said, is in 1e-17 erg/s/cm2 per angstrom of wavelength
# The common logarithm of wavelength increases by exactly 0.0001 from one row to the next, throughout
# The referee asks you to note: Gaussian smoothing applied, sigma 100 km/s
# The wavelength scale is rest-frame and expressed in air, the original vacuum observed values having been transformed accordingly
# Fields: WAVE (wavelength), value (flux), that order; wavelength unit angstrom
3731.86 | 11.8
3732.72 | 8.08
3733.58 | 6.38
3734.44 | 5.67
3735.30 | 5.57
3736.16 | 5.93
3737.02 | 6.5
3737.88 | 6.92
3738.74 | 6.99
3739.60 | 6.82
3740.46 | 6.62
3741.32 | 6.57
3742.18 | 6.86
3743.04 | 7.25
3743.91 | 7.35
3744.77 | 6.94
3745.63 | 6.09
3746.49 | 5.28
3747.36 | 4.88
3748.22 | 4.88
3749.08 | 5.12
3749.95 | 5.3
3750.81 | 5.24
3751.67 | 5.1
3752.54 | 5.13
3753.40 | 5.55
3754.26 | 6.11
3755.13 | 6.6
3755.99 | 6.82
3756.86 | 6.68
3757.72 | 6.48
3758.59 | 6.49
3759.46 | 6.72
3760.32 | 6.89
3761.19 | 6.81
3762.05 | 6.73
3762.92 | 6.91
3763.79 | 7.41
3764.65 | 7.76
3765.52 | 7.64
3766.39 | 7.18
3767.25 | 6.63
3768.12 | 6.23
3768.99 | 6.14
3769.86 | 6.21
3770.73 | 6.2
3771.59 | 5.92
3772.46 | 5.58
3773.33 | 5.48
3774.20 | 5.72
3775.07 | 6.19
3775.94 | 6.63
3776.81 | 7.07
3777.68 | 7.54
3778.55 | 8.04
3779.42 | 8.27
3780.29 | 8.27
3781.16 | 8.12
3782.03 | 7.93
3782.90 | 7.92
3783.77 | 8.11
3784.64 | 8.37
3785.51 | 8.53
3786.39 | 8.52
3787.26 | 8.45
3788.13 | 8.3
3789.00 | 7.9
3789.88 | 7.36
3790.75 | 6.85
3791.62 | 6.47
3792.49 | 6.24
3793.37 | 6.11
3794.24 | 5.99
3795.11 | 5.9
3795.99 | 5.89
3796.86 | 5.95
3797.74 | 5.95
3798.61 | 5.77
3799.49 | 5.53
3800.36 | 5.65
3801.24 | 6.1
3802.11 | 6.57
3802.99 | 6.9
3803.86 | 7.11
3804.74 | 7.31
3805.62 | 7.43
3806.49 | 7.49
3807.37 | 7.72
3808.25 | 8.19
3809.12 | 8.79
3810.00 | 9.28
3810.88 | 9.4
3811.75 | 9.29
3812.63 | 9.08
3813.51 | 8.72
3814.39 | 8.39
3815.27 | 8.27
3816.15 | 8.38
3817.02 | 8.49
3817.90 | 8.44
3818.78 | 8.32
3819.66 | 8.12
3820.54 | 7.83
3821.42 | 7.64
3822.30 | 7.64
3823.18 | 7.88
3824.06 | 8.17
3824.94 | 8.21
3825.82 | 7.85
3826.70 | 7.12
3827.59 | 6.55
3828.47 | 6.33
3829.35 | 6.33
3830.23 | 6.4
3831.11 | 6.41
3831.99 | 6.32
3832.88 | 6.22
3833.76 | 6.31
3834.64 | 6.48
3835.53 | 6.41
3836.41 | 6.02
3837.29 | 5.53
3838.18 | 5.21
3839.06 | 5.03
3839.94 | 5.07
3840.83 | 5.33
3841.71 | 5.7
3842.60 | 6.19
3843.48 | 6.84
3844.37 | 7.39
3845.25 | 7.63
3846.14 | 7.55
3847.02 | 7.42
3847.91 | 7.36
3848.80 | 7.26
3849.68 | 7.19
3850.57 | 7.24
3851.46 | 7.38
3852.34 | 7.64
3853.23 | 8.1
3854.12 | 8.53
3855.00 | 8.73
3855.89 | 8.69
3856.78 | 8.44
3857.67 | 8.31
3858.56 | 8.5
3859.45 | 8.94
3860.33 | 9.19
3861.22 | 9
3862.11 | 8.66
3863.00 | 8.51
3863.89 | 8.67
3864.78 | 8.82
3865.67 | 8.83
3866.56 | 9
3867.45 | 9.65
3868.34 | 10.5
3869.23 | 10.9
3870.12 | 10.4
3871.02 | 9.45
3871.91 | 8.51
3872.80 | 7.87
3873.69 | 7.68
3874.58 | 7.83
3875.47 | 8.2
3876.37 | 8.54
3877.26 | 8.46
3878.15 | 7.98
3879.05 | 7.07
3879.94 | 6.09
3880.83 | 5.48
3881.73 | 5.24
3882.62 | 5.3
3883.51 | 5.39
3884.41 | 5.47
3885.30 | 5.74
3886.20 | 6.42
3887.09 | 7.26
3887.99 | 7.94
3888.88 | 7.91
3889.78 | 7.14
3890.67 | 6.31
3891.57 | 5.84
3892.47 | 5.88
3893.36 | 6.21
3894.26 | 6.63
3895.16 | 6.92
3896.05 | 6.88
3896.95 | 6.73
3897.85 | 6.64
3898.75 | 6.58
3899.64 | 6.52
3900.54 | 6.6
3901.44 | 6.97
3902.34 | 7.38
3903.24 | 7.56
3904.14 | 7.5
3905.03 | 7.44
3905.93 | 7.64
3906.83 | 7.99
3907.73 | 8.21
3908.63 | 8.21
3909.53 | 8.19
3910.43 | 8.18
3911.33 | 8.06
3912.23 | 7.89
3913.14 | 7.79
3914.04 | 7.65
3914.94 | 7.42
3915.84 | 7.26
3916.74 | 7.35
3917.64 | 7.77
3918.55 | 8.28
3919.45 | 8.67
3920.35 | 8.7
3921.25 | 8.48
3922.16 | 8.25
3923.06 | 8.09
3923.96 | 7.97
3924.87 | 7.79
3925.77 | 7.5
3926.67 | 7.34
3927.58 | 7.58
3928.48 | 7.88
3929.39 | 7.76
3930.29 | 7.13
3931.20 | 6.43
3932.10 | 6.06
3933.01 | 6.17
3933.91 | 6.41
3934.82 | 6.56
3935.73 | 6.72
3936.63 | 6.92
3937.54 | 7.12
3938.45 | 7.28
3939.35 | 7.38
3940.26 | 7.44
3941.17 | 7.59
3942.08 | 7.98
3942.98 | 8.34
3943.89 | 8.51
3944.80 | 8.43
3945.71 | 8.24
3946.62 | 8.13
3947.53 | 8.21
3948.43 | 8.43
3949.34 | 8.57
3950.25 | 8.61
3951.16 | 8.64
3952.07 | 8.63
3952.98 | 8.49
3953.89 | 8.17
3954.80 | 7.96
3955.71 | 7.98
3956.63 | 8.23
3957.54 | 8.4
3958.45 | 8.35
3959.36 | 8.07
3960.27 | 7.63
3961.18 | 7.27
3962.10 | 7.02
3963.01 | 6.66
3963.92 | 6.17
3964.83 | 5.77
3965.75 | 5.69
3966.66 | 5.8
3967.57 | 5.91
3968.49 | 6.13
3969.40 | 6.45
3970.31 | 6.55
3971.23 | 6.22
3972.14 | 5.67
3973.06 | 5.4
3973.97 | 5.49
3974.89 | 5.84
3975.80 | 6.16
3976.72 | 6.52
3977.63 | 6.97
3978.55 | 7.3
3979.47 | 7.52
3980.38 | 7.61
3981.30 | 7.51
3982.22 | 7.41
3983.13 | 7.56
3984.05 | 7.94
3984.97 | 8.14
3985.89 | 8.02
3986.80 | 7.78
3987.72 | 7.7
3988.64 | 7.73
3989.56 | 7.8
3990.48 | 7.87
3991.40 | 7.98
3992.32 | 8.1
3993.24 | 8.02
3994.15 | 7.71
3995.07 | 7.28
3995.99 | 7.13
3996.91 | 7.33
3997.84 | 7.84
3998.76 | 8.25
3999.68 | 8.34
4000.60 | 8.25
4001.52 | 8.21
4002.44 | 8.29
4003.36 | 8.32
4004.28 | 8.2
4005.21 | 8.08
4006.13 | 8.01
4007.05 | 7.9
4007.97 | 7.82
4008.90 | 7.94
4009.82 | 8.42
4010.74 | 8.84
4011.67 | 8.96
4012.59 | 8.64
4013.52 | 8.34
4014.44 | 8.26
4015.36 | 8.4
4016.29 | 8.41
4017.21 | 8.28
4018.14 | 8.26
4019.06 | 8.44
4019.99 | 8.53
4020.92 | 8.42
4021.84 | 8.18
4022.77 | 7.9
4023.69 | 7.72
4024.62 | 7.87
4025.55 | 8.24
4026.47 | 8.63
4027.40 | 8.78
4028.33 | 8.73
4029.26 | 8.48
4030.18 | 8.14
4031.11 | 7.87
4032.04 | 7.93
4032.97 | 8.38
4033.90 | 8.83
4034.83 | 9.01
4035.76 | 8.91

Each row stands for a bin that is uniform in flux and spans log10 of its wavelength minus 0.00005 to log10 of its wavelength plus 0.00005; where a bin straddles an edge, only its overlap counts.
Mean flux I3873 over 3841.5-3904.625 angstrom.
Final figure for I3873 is 7.57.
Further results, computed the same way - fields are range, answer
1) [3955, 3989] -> 6.99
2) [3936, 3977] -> 7.3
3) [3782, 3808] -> 7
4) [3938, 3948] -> 7.97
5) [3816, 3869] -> 7.54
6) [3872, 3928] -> 7.3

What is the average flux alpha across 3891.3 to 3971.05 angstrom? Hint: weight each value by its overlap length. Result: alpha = 7.44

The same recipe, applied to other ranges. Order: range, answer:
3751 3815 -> 7.05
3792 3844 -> 7.01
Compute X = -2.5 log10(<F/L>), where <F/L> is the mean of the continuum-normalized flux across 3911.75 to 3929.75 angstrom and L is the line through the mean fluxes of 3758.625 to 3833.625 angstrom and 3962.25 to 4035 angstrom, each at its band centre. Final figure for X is -0.05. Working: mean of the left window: 7.25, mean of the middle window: 7.87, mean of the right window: 7.66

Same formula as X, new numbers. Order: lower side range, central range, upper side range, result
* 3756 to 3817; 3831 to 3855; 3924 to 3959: 0.11 mag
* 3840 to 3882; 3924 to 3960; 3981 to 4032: 0.04 mag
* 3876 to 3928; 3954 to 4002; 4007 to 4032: 0.10 mag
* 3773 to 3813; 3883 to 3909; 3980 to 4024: 0.12 mag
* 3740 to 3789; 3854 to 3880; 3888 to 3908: -0.25 mag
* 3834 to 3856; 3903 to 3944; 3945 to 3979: -0.08 mag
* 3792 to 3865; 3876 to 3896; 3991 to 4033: 0.15 mag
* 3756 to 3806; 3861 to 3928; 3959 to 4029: -0.05 mag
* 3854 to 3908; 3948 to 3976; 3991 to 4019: 0.12 mag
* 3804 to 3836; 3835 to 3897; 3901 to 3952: 0.04 mag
